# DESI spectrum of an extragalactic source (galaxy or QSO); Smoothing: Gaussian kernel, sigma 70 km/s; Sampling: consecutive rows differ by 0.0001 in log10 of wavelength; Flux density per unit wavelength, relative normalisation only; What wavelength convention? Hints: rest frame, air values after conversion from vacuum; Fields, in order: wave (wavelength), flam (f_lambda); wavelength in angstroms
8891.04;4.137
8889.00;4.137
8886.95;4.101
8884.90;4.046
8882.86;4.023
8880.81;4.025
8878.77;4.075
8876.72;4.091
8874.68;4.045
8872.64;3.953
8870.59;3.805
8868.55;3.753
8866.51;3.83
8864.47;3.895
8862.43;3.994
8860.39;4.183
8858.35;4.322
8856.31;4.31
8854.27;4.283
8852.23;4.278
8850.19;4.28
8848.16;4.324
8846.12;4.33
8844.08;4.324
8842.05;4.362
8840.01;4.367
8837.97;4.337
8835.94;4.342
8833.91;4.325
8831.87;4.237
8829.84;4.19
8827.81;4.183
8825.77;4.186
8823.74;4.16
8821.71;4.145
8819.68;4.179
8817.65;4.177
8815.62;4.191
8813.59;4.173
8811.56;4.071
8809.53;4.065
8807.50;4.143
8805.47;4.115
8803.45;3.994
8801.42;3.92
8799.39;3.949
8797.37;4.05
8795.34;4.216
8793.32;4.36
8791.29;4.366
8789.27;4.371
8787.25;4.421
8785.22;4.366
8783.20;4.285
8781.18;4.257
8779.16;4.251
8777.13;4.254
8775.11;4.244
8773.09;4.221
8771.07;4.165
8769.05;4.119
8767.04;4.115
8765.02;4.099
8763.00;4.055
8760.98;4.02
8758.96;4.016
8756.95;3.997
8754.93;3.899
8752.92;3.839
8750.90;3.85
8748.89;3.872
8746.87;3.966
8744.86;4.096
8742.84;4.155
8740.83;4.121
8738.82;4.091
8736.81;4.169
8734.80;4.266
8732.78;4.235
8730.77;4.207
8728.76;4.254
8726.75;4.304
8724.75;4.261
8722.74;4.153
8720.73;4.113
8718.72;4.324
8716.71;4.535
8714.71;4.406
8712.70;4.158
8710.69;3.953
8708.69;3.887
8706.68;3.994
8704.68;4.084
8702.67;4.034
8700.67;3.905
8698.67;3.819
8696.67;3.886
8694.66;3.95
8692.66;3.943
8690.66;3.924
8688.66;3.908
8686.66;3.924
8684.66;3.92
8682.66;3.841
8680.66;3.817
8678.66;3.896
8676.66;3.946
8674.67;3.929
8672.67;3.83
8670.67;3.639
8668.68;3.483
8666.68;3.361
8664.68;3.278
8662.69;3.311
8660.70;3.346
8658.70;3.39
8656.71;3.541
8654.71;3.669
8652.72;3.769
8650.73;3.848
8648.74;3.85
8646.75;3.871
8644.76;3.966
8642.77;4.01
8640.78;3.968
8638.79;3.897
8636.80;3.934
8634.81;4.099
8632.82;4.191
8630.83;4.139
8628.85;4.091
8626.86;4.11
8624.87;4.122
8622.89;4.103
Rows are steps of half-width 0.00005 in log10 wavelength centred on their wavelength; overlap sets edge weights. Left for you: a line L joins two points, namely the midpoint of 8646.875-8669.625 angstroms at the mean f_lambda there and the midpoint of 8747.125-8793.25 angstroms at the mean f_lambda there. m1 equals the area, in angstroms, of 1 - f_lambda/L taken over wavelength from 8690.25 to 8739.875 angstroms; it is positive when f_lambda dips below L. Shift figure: -3.5 angstroms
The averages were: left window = 3.54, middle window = 4.12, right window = 4.14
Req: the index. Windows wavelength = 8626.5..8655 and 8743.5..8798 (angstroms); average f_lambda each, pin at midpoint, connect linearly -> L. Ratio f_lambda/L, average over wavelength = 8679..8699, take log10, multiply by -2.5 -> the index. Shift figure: 0.04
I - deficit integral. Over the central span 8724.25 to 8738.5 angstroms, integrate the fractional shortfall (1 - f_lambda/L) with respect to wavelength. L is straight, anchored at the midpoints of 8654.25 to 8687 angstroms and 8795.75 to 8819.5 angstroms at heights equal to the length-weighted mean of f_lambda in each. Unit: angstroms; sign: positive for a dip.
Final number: -1.5 angstroms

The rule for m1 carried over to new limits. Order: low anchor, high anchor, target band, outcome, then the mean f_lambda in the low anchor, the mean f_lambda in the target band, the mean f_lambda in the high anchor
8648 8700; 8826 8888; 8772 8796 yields -1.9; 3.73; 4.3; 4.15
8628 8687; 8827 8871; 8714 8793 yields -3.5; 3.79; 4.17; 4.2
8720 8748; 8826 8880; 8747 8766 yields 1.0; 4.17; 3.96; 4.17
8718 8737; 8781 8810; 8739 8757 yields 1.0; 4.23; 3.98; 4.19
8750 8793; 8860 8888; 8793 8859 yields -2.3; 4.16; 4.21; 3.98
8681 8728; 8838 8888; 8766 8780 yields -0.4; 4.05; 4.19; 4.13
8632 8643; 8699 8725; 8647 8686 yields 3.7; 4.01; 3.67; 4.13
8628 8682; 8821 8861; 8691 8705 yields -0.2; 3.78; 3.94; 4.28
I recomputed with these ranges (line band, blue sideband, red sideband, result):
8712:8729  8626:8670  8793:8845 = -1.44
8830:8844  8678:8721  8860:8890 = -1.13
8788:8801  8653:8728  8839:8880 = -0.54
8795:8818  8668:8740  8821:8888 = 0.18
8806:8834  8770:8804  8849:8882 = -0.07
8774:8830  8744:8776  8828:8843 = -0.09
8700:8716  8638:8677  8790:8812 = -0.93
